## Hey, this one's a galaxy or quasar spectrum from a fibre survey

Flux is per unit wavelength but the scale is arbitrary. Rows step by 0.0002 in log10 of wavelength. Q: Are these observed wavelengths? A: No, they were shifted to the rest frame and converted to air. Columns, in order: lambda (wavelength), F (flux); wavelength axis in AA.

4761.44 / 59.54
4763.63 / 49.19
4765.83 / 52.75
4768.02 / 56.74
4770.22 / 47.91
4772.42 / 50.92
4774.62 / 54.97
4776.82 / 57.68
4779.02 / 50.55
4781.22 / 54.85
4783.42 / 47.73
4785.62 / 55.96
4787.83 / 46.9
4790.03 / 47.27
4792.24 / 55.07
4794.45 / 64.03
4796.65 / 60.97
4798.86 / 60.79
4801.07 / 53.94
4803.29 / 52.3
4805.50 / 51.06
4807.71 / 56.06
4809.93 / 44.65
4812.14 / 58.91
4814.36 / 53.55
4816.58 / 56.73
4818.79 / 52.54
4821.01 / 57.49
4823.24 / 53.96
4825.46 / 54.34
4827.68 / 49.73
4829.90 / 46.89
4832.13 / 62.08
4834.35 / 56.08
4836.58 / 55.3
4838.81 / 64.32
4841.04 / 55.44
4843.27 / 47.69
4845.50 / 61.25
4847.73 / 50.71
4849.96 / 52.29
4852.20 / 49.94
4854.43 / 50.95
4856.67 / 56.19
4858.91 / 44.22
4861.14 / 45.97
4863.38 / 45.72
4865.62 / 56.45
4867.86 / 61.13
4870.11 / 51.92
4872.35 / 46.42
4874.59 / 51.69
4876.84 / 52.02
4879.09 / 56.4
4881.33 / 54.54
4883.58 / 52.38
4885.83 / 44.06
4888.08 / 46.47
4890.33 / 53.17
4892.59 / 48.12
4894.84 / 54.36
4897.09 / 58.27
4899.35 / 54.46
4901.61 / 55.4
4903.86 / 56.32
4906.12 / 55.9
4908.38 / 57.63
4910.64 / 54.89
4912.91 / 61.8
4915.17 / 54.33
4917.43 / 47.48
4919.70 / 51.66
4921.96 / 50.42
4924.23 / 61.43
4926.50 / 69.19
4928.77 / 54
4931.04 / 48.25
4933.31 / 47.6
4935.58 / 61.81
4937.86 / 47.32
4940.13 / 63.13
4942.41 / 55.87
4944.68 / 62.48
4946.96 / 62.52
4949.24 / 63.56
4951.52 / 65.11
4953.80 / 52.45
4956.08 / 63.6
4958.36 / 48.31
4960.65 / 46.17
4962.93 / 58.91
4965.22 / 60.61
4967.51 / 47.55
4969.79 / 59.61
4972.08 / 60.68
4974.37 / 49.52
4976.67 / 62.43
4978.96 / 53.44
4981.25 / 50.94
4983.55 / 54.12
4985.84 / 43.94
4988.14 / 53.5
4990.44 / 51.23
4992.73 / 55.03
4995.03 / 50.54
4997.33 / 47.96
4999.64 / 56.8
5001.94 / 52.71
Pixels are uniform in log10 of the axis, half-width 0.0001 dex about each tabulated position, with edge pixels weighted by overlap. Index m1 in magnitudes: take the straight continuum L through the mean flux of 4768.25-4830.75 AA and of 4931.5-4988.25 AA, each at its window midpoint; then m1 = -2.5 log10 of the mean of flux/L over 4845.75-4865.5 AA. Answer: 0.08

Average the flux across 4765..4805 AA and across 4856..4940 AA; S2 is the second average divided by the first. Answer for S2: 0.99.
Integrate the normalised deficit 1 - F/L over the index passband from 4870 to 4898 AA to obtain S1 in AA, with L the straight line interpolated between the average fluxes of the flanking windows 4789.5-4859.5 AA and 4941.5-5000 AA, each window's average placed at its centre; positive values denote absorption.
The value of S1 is 1.7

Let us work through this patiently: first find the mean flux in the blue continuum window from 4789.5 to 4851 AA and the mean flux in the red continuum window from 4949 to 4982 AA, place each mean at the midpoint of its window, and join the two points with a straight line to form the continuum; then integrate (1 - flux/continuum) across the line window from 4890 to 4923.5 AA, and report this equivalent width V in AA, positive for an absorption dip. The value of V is 0.7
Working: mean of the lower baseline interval 54.9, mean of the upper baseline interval 56.1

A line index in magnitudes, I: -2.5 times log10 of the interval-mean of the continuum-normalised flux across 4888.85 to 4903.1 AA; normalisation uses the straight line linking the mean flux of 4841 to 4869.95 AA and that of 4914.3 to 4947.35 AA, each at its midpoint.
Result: 0.00 mag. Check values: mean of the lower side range 52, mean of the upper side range 55.7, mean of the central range 53.8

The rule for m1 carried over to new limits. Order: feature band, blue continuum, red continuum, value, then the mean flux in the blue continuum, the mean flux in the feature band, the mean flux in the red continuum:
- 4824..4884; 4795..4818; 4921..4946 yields 0.05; 55.1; 53.1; 56.6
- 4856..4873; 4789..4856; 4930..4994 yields 0.08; 54.6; 51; 55.3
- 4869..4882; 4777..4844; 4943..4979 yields 0.07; 54.3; 52.1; 57.4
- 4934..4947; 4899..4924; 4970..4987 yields -0.07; 54.8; 58.2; 53.9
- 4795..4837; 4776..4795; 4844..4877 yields -0.05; 53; 54.7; 51.7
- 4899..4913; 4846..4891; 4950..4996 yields -0.08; 51.3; 56.4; 54.5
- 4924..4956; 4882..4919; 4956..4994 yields -0.09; 53.4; 58.3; 53.8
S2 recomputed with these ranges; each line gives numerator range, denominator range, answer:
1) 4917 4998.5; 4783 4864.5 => 1.03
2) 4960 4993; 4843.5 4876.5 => 1.04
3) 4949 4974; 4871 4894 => 1.12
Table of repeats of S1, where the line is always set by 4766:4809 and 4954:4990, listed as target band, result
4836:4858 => -0.1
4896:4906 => -0.4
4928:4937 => 0.2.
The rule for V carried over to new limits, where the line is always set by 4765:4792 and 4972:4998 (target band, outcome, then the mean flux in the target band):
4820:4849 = -1.54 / 55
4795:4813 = -1.00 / 55.1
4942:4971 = -2.77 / 57.5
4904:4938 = -1.80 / 55.2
